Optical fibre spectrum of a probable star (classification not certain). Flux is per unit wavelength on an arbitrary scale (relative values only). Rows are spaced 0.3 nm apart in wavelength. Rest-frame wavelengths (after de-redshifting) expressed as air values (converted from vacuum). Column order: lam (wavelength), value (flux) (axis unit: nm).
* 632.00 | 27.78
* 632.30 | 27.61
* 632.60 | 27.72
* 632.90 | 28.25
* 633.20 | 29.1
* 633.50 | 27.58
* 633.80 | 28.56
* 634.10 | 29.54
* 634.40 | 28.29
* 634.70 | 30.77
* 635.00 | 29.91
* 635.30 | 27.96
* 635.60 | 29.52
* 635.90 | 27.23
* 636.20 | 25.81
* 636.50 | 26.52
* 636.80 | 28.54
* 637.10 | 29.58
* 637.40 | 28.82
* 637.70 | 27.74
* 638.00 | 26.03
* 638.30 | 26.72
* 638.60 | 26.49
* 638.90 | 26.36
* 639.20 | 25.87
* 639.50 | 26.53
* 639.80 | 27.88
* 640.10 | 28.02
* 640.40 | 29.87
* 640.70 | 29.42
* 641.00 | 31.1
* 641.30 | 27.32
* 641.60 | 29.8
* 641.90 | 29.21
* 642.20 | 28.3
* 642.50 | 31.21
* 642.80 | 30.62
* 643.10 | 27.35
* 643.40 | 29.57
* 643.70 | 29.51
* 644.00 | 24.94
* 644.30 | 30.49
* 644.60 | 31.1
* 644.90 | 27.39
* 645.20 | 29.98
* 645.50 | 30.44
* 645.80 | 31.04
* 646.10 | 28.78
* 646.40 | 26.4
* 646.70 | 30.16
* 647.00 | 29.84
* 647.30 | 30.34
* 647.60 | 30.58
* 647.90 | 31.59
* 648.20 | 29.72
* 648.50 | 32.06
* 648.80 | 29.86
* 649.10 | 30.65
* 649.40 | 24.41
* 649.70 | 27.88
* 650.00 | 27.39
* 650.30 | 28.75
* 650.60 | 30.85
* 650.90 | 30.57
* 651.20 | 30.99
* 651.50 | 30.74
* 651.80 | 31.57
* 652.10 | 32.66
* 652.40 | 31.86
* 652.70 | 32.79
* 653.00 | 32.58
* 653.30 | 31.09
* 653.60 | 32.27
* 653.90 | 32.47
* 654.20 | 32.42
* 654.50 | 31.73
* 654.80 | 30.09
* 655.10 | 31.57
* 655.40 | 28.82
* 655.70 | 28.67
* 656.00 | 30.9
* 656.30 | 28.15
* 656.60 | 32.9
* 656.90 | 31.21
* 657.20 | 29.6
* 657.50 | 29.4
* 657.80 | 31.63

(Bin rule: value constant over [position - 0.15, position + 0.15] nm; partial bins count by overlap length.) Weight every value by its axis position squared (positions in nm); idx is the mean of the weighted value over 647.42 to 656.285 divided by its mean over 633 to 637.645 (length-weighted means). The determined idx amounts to 1.1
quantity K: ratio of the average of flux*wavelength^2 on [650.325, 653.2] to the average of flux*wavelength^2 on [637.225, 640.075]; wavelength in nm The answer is 1.2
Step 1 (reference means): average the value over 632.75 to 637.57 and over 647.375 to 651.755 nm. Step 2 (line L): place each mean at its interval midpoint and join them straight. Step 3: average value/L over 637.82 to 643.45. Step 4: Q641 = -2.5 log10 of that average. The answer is 0.027 mag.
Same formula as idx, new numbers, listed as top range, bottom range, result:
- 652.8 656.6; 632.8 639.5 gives 1.18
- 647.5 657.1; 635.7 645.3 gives 1.12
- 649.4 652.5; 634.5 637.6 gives 1.11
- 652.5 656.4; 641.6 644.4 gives 1.11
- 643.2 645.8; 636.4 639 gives 1.09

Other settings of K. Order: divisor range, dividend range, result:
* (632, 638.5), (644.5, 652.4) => 1.11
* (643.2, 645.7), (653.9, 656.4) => 1.08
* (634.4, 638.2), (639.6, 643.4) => 1.05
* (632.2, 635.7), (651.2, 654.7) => 1.18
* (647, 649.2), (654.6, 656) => 1.00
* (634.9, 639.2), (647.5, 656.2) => 1.16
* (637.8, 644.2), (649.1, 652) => 1.07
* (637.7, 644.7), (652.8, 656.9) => 1.14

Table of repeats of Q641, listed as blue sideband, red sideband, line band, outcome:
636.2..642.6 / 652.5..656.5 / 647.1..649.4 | -0.02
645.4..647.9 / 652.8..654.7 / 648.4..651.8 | 0.05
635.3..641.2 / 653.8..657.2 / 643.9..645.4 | 0.00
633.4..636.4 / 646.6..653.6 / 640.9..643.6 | 0.00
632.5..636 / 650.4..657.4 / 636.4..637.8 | 0.03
